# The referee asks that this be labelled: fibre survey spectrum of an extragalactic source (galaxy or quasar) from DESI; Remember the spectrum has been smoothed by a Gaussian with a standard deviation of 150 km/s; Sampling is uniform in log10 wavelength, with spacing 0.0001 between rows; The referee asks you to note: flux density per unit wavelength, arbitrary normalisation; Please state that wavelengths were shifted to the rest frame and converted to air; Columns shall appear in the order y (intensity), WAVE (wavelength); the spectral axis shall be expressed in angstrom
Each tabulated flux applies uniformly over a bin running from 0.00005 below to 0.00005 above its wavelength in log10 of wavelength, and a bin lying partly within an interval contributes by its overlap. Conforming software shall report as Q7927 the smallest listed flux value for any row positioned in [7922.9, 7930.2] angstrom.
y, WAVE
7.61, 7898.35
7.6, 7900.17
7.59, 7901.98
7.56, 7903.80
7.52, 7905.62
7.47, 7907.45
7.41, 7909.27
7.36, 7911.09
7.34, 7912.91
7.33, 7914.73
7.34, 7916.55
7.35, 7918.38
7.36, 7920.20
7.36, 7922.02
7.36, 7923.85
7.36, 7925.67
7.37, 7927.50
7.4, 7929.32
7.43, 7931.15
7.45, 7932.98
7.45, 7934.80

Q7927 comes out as 7.36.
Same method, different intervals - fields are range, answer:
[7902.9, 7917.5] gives 7.33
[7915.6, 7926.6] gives 7.34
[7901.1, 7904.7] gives 7.56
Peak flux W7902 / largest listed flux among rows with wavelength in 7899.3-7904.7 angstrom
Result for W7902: 7.6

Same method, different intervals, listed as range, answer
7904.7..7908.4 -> 7.52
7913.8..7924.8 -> 7.36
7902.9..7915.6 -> 7.56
